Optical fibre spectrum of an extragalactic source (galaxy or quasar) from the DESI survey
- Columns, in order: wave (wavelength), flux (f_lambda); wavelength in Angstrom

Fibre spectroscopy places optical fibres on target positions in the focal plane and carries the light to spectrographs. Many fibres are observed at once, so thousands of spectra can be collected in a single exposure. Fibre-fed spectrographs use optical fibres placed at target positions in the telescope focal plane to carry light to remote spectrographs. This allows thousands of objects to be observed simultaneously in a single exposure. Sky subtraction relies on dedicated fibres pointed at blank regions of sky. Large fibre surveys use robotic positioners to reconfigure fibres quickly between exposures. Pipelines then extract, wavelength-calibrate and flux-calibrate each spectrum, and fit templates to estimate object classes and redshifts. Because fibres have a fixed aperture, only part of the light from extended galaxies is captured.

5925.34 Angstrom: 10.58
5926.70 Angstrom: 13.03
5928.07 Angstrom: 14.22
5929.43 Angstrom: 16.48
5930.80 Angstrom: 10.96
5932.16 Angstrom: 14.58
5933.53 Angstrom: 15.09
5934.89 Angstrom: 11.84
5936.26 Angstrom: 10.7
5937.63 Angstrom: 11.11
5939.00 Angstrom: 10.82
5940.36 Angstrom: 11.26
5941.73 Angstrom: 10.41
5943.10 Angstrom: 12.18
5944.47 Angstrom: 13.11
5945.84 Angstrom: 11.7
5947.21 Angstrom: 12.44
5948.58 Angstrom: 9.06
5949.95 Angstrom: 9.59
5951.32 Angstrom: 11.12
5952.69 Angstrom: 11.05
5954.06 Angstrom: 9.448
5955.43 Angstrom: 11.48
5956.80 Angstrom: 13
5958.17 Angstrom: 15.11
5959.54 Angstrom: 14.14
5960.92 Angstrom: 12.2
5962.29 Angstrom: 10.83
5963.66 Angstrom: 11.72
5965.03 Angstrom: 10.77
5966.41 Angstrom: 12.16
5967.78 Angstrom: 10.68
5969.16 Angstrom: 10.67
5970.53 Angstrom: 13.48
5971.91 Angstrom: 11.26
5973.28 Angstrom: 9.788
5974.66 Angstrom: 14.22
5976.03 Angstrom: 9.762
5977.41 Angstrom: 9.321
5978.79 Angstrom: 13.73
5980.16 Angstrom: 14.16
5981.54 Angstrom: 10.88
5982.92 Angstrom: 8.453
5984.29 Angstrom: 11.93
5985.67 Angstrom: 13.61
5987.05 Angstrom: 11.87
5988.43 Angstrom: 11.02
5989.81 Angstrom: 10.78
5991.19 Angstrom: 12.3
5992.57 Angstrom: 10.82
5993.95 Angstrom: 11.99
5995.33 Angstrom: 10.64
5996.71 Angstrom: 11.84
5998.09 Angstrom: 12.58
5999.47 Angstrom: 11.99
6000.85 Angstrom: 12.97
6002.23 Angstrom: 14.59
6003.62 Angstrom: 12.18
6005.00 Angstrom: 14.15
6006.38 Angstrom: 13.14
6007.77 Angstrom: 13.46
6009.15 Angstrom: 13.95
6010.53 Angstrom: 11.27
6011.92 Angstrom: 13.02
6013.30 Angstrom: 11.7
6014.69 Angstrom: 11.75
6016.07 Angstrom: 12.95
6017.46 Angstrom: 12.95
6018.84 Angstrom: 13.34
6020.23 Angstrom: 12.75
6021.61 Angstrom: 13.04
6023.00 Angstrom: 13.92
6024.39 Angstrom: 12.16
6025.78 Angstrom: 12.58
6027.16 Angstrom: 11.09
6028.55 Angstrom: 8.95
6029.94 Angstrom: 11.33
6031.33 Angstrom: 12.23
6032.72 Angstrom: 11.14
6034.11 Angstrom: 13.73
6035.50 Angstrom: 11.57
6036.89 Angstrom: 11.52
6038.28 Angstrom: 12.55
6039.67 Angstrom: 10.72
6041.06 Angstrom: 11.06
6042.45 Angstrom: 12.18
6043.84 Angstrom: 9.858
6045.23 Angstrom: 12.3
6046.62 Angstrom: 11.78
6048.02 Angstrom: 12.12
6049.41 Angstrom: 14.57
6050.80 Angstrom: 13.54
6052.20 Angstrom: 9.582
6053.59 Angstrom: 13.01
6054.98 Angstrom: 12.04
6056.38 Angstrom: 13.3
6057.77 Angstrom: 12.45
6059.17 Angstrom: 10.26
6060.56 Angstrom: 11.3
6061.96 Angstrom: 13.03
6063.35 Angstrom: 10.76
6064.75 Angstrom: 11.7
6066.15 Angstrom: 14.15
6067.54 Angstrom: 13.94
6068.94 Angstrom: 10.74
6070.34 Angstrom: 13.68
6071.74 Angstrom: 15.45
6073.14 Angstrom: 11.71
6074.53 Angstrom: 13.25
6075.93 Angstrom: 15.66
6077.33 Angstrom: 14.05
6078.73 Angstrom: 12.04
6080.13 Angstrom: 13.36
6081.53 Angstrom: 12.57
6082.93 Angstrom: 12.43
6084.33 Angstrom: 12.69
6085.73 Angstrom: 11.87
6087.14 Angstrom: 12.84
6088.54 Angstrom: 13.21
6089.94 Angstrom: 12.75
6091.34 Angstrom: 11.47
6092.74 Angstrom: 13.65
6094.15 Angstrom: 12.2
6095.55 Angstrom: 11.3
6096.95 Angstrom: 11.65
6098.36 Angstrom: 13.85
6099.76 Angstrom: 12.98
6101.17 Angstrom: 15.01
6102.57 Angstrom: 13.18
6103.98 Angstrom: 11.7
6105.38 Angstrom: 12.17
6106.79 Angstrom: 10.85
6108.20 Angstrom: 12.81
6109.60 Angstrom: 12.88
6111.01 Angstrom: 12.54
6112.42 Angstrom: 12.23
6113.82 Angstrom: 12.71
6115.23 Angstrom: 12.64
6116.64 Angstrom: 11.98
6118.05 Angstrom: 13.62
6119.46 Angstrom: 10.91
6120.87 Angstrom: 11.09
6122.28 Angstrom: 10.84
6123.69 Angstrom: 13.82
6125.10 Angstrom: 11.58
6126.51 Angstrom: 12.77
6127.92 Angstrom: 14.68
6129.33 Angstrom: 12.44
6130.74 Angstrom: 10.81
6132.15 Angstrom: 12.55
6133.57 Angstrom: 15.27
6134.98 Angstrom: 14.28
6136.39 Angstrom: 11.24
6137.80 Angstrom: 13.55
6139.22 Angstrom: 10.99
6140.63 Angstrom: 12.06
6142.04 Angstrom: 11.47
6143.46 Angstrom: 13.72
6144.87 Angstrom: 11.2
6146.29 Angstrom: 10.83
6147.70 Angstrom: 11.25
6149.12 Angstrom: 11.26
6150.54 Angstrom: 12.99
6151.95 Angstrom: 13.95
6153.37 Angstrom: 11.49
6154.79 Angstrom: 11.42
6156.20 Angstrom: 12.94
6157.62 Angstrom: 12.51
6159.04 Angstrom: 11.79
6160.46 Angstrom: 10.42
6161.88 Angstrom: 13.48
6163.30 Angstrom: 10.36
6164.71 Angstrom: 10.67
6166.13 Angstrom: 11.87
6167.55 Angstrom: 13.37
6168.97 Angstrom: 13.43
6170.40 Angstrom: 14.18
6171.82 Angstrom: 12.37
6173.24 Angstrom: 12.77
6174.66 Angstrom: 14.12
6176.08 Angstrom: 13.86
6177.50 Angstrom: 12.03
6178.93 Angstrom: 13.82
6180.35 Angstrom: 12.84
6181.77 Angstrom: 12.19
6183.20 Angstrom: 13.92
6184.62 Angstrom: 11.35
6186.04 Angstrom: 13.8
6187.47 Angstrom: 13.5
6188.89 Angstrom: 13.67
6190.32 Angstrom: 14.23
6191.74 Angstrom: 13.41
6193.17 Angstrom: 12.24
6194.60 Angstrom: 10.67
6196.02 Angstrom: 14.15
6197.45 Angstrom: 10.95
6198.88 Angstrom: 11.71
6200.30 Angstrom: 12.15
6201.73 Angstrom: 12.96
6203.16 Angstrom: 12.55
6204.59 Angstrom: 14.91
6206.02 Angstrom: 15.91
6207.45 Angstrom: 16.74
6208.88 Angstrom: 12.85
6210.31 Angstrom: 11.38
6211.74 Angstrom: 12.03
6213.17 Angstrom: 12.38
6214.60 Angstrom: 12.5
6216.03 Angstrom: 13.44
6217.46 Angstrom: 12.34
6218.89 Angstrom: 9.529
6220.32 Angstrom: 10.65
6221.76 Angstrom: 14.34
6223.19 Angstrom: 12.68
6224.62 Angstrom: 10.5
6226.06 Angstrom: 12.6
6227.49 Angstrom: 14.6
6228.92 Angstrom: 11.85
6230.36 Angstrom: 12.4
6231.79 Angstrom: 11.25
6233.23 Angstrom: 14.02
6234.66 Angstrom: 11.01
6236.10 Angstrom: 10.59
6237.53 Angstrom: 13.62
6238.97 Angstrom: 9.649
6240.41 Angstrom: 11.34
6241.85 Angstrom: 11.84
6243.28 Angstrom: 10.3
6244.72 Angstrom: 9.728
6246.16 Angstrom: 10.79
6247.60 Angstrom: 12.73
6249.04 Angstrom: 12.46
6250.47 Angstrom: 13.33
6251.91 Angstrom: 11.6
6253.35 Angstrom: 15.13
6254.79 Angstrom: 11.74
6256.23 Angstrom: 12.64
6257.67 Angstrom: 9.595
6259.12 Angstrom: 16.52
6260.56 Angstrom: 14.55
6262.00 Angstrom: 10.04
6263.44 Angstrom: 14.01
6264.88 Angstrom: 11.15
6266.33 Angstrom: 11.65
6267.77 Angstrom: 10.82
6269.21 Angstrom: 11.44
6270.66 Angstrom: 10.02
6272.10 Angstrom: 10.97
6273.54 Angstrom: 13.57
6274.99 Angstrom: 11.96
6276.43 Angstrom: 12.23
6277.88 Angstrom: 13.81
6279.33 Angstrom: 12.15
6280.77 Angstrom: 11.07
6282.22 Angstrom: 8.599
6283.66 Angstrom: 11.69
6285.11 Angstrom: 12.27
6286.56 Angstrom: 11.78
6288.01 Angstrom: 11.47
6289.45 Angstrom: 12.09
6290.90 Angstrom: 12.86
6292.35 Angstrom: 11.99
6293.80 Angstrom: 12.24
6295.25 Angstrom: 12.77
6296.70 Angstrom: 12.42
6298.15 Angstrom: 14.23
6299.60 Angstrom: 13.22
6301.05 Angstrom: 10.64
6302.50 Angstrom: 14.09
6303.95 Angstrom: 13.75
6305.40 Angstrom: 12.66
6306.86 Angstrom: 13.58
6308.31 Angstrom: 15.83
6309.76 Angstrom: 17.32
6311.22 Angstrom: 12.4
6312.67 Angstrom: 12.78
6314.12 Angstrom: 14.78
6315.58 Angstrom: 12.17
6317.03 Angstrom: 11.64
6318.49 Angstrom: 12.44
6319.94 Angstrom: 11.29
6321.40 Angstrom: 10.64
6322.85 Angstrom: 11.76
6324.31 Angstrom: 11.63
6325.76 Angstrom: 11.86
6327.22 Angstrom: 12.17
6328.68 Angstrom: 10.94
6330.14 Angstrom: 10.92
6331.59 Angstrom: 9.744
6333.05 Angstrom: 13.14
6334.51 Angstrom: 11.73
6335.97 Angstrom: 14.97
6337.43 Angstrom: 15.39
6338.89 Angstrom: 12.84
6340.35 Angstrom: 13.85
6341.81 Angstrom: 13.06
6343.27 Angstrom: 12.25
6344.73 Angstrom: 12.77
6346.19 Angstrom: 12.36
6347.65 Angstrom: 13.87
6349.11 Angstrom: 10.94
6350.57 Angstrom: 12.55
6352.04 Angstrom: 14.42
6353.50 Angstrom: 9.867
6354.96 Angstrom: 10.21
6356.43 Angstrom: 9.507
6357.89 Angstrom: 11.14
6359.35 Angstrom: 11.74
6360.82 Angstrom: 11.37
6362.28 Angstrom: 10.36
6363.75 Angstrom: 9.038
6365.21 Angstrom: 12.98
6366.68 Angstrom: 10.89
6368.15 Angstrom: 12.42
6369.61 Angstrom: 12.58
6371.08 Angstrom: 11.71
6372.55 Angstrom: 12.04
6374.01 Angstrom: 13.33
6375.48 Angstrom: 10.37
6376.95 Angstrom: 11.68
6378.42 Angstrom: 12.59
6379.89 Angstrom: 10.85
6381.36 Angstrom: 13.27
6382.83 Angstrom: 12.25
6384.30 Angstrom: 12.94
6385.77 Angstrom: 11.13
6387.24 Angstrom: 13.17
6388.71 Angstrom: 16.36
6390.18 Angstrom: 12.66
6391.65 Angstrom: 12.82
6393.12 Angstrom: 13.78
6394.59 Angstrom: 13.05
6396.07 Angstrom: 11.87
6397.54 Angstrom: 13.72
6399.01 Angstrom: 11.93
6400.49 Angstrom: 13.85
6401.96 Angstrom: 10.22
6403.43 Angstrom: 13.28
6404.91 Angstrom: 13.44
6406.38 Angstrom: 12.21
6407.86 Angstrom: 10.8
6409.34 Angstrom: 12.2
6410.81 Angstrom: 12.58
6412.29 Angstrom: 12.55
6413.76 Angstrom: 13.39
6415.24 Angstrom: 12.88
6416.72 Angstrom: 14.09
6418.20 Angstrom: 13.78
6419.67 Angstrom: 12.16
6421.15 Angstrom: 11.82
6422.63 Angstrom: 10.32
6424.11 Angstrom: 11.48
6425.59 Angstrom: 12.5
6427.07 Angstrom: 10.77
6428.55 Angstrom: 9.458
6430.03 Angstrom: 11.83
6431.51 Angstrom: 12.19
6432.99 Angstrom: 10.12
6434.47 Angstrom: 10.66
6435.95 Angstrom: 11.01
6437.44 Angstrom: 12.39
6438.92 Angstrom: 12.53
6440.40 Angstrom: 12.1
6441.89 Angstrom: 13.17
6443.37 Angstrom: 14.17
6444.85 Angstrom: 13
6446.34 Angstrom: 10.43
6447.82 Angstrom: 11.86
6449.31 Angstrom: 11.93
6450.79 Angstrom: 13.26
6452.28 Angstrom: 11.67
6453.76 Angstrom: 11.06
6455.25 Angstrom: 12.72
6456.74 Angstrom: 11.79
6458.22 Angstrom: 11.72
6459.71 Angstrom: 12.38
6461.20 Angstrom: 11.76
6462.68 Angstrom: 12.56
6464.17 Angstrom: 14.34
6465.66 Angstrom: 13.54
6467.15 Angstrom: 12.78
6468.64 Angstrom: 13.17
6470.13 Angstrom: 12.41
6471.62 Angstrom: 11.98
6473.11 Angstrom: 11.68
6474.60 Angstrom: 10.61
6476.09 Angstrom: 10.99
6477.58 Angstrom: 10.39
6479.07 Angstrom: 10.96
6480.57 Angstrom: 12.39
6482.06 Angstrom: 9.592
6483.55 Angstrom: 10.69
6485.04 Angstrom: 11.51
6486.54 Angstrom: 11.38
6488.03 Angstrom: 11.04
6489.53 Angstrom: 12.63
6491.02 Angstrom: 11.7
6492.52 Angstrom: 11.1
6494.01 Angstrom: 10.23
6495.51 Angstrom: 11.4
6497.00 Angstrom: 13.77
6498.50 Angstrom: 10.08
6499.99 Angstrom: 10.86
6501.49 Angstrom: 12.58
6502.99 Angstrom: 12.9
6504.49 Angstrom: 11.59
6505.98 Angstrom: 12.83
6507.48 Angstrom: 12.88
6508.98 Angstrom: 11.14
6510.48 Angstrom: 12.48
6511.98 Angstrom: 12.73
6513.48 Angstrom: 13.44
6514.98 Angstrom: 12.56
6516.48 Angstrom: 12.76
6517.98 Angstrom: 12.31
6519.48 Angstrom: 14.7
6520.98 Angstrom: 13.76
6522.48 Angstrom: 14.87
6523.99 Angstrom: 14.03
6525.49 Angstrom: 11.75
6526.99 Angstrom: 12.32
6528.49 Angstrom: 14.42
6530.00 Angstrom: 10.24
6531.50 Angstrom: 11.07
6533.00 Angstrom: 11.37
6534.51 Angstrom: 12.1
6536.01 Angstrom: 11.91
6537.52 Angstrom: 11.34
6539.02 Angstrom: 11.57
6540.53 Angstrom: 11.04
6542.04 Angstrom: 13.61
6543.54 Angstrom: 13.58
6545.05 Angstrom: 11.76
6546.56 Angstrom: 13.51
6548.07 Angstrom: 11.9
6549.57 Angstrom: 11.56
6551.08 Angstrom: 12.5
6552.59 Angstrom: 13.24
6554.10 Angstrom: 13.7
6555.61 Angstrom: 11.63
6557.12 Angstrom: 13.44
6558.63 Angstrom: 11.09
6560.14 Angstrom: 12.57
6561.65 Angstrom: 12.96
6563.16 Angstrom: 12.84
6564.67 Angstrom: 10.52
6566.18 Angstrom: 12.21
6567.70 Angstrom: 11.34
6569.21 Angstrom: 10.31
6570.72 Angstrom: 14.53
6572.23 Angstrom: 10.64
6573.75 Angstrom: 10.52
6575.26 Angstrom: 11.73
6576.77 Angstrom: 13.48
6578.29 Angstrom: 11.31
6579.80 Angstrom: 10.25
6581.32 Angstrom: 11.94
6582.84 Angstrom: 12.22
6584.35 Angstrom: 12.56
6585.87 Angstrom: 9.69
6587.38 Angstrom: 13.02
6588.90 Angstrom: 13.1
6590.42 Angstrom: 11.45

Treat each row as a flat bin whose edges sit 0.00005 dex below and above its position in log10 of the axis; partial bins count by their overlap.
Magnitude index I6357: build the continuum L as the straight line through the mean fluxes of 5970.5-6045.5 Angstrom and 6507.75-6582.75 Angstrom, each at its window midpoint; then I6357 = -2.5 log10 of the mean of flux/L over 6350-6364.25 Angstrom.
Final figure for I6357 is 0.11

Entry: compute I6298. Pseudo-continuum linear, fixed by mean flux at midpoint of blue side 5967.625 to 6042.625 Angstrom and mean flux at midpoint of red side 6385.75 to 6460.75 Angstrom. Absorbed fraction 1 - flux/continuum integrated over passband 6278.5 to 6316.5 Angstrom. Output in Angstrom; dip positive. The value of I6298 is -1.59 Angstrom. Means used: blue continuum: 12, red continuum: 12.3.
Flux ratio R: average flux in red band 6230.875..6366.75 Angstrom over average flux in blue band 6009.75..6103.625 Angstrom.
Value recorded 0.98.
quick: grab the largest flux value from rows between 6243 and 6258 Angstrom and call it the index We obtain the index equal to 15.13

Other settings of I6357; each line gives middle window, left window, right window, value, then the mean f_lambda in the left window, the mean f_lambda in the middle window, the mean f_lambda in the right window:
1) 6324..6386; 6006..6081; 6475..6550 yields 0.02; 12.4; 12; 12.1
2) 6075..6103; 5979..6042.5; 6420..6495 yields -0.07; 12.2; 12.9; 11.8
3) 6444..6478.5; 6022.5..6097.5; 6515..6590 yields 0.02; 12.3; 12.1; 12.3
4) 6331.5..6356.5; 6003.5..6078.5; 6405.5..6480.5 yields -0.04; 12.4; 12.6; 12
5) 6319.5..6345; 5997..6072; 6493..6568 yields 0.01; 12.4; 12.3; 12.3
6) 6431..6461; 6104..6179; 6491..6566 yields 0.03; 12.4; 12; 12.3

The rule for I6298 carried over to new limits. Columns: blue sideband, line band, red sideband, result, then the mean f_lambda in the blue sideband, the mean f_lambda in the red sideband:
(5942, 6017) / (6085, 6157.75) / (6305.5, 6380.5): -2.3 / 11.9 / 12.2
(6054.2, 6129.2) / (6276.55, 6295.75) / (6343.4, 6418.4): 0.7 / 12.6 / 12.3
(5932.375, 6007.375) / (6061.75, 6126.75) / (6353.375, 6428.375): -4.0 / 11.8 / 12.1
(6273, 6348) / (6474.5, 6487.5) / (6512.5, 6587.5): 1.5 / 12.6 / 12.3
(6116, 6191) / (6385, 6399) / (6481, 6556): -0.9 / 12.5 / 12.2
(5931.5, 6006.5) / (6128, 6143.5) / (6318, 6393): -0.9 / 11.8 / 12.1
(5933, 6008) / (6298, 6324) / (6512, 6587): -2.0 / 11.8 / 12.3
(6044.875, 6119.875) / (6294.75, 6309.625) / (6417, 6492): -1.6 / 12.6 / 11.9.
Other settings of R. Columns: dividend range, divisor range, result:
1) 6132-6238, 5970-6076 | 1.03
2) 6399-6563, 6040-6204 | 0.97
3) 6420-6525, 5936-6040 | 1.01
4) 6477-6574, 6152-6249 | 0.97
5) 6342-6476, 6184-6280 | 0.98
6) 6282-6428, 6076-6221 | 0.98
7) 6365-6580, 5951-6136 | 0.99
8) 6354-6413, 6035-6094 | 0.97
